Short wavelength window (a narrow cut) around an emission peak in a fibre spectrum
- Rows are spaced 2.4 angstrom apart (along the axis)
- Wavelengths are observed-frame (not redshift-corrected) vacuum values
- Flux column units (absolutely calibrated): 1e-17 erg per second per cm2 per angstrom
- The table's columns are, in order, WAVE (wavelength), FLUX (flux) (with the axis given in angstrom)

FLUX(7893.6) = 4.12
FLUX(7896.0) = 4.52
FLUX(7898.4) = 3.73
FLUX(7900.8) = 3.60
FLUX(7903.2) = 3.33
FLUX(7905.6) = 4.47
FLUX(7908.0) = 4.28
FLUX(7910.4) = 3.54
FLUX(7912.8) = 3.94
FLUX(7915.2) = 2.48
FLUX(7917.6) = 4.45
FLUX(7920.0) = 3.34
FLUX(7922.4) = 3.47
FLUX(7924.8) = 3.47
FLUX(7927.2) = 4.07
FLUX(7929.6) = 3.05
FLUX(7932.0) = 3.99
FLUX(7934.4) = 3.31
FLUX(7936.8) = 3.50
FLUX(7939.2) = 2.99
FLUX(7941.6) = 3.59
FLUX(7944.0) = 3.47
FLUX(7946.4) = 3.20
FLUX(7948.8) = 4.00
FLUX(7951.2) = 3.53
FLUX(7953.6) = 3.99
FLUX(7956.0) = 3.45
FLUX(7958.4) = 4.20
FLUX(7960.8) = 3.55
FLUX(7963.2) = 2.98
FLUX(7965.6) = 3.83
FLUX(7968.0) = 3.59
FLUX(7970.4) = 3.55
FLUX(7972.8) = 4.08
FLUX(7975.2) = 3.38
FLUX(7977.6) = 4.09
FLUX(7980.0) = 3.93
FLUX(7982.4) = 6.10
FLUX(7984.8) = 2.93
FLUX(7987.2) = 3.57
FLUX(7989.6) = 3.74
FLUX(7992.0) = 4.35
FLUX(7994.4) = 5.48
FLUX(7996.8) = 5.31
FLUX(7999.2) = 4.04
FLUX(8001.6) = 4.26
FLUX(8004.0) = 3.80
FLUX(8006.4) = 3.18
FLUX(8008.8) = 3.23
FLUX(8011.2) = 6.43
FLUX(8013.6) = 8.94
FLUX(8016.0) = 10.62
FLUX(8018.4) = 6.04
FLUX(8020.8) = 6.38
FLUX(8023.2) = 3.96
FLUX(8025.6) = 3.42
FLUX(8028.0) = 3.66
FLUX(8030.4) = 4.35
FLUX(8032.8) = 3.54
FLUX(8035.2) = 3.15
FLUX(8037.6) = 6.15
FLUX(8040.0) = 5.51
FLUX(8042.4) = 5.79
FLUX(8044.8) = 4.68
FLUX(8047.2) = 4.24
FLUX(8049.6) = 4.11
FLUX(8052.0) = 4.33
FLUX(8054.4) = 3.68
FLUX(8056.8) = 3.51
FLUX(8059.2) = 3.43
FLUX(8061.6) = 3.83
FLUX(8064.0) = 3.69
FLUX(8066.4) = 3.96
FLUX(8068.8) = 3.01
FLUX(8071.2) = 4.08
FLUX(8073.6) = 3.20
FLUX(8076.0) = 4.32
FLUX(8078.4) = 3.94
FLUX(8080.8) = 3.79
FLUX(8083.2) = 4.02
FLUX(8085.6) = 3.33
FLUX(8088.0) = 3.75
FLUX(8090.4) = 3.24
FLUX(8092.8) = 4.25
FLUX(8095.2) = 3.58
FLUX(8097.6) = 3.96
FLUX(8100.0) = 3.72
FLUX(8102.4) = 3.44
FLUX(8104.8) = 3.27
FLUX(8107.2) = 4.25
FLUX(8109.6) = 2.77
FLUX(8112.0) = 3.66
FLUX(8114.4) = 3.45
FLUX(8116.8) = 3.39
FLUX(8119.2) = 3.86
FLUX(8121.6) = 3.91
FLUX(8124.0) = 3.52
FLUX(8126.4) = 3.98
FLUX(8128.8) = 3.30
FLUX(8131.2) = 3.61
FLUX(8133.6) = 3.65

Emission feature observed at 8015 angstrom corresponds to Halpha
